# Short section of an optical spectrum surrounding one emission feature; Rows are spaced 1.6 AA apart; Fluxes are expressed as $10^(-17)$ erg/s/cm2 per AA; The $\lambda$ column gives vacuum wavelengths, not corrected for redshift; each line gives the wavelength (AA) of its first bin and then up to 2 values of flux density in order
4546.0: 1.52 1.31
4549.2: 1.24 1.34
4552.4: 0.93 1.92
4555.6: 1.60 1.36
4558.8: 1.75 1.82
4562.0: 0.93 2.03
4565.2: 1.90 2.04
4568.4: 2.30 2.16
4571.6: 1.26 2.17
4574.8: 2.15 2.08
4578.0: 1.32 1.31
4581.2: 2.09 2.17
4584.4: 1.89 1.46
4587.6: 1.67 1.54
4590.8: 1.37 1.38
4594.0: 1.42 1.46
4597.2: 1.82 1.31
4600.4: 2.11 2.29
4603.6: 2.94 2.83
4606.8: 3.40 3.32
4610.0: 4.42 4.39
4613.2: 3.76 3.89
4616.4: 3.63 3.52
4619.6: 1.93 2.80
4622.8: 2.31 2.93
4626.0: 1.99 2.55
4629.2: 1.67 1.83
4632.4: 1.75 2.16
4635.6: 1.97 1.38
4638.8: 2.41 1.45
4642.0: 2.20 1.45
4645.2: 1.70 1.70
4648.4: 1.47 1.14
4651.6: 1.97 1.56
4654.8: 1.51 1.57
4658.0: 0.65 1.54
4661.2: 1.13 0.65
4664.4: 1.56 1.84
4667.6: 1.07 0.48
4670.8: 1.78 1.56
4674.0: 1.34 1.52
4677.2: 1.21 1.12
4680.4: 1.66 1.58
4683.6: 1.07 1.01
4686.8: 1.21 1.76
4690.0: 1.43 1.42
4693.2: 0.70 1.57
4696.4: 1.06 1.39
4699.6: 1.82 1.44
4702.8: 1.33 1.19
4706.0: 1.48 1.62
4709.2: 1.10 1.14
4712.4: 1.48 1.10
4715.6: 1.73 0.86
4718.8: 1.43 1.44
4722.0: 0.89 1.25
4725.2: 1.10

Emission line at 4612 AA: C III] 1909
